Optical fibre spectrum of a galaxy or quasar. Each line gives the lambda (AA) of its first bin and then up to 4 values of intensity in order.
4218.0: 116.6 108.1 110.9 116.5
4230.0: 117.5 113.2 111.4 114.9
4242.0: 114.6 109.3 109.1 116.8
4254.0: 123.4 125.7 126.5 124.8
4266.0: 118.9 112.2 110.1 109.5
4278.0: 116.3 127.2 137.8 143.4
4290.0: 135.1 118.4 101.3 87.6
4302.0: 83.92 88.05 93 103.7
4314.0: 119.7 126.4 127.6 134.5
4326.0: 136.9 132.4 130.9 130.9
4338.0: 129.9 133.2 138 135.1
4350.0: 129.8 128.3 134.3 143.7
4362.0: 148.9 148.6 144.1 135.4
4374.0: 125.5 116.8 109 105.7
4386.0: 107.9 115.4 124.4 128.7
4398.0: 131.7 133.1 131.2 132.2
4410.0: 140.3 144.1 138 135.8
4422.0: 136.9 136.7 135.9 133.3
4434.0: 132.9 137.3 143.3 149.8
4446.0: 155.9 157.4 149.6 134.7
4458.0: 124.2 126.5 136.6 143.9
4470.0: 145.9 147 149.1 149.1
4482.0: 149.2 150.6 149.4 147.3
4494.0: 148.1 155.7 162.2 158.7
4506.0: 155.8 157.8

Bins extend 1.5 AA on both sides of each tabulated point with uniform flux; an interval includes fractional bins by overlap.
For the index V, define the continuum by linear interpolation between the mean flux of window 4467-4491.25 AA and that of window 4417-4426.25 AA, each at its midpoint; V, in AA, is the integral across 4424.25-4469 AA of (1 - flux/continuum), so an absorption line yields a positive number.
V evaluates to 0.5 AA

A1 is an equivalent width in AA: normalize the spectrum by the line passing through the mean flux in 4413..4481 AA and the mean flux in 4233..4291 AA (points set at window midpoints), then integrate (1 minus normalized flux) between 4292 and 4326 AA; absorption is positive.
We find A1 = 4.5 AA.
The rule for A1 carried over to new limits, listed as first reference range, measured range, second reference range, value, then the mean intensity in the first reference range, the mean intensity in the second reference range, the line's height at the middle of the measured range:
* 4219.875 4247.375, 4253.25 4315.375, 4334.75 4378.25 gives 3.7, 113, 135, 122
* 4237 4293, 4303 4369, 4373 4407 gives -4.1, 121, 121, 121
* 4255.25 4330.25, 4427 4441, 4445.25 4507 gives 0.4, 118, 147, 140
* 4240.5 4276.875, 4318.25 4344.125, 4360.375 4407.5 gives -2.0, 117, 127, 123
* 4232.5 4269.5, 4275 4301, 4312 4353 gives 0.8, 117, 131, 123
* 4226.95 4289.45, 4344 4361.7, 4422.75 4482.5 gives -0.7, 119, 142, 130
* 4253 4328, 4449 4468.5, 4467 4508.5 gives 1.2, 117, 151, 146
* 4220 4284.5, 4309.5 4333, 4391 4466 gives -0.3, 117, 137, 125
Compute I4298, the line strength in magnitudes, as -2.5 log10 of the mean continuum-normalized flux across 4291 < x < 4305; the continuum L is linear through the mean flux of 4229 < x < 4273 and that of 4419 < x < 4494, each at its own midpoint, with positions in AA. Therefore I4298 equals 0.24 mag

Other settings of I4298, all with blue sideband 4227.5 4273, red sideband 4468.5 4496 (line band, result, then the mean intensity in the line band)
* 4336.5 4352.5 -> -0.027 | 133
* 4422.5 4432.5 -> 0.043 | 135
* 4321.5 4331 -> -0.061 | 134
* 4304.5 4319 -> 0.159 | 108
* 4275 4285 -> -0.028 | 124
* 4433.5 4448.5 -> -0.019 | 145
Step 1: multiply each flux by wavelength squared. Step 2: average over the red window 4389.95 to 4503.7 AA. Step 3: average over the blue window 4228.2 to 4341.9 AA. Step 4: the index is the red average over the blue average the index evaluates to 1.29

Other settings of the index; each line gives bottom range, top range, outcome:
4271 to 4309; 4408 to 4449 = 1.34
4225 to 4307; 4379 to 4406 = 1.12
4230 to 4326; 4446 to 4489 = 1.36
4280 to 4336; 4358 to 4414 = 1.13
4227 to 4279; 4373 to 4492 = 1.27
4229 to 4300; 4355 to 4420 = 1.17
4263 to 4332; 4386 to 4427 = 1.19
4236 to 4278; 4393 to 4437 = 1.25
